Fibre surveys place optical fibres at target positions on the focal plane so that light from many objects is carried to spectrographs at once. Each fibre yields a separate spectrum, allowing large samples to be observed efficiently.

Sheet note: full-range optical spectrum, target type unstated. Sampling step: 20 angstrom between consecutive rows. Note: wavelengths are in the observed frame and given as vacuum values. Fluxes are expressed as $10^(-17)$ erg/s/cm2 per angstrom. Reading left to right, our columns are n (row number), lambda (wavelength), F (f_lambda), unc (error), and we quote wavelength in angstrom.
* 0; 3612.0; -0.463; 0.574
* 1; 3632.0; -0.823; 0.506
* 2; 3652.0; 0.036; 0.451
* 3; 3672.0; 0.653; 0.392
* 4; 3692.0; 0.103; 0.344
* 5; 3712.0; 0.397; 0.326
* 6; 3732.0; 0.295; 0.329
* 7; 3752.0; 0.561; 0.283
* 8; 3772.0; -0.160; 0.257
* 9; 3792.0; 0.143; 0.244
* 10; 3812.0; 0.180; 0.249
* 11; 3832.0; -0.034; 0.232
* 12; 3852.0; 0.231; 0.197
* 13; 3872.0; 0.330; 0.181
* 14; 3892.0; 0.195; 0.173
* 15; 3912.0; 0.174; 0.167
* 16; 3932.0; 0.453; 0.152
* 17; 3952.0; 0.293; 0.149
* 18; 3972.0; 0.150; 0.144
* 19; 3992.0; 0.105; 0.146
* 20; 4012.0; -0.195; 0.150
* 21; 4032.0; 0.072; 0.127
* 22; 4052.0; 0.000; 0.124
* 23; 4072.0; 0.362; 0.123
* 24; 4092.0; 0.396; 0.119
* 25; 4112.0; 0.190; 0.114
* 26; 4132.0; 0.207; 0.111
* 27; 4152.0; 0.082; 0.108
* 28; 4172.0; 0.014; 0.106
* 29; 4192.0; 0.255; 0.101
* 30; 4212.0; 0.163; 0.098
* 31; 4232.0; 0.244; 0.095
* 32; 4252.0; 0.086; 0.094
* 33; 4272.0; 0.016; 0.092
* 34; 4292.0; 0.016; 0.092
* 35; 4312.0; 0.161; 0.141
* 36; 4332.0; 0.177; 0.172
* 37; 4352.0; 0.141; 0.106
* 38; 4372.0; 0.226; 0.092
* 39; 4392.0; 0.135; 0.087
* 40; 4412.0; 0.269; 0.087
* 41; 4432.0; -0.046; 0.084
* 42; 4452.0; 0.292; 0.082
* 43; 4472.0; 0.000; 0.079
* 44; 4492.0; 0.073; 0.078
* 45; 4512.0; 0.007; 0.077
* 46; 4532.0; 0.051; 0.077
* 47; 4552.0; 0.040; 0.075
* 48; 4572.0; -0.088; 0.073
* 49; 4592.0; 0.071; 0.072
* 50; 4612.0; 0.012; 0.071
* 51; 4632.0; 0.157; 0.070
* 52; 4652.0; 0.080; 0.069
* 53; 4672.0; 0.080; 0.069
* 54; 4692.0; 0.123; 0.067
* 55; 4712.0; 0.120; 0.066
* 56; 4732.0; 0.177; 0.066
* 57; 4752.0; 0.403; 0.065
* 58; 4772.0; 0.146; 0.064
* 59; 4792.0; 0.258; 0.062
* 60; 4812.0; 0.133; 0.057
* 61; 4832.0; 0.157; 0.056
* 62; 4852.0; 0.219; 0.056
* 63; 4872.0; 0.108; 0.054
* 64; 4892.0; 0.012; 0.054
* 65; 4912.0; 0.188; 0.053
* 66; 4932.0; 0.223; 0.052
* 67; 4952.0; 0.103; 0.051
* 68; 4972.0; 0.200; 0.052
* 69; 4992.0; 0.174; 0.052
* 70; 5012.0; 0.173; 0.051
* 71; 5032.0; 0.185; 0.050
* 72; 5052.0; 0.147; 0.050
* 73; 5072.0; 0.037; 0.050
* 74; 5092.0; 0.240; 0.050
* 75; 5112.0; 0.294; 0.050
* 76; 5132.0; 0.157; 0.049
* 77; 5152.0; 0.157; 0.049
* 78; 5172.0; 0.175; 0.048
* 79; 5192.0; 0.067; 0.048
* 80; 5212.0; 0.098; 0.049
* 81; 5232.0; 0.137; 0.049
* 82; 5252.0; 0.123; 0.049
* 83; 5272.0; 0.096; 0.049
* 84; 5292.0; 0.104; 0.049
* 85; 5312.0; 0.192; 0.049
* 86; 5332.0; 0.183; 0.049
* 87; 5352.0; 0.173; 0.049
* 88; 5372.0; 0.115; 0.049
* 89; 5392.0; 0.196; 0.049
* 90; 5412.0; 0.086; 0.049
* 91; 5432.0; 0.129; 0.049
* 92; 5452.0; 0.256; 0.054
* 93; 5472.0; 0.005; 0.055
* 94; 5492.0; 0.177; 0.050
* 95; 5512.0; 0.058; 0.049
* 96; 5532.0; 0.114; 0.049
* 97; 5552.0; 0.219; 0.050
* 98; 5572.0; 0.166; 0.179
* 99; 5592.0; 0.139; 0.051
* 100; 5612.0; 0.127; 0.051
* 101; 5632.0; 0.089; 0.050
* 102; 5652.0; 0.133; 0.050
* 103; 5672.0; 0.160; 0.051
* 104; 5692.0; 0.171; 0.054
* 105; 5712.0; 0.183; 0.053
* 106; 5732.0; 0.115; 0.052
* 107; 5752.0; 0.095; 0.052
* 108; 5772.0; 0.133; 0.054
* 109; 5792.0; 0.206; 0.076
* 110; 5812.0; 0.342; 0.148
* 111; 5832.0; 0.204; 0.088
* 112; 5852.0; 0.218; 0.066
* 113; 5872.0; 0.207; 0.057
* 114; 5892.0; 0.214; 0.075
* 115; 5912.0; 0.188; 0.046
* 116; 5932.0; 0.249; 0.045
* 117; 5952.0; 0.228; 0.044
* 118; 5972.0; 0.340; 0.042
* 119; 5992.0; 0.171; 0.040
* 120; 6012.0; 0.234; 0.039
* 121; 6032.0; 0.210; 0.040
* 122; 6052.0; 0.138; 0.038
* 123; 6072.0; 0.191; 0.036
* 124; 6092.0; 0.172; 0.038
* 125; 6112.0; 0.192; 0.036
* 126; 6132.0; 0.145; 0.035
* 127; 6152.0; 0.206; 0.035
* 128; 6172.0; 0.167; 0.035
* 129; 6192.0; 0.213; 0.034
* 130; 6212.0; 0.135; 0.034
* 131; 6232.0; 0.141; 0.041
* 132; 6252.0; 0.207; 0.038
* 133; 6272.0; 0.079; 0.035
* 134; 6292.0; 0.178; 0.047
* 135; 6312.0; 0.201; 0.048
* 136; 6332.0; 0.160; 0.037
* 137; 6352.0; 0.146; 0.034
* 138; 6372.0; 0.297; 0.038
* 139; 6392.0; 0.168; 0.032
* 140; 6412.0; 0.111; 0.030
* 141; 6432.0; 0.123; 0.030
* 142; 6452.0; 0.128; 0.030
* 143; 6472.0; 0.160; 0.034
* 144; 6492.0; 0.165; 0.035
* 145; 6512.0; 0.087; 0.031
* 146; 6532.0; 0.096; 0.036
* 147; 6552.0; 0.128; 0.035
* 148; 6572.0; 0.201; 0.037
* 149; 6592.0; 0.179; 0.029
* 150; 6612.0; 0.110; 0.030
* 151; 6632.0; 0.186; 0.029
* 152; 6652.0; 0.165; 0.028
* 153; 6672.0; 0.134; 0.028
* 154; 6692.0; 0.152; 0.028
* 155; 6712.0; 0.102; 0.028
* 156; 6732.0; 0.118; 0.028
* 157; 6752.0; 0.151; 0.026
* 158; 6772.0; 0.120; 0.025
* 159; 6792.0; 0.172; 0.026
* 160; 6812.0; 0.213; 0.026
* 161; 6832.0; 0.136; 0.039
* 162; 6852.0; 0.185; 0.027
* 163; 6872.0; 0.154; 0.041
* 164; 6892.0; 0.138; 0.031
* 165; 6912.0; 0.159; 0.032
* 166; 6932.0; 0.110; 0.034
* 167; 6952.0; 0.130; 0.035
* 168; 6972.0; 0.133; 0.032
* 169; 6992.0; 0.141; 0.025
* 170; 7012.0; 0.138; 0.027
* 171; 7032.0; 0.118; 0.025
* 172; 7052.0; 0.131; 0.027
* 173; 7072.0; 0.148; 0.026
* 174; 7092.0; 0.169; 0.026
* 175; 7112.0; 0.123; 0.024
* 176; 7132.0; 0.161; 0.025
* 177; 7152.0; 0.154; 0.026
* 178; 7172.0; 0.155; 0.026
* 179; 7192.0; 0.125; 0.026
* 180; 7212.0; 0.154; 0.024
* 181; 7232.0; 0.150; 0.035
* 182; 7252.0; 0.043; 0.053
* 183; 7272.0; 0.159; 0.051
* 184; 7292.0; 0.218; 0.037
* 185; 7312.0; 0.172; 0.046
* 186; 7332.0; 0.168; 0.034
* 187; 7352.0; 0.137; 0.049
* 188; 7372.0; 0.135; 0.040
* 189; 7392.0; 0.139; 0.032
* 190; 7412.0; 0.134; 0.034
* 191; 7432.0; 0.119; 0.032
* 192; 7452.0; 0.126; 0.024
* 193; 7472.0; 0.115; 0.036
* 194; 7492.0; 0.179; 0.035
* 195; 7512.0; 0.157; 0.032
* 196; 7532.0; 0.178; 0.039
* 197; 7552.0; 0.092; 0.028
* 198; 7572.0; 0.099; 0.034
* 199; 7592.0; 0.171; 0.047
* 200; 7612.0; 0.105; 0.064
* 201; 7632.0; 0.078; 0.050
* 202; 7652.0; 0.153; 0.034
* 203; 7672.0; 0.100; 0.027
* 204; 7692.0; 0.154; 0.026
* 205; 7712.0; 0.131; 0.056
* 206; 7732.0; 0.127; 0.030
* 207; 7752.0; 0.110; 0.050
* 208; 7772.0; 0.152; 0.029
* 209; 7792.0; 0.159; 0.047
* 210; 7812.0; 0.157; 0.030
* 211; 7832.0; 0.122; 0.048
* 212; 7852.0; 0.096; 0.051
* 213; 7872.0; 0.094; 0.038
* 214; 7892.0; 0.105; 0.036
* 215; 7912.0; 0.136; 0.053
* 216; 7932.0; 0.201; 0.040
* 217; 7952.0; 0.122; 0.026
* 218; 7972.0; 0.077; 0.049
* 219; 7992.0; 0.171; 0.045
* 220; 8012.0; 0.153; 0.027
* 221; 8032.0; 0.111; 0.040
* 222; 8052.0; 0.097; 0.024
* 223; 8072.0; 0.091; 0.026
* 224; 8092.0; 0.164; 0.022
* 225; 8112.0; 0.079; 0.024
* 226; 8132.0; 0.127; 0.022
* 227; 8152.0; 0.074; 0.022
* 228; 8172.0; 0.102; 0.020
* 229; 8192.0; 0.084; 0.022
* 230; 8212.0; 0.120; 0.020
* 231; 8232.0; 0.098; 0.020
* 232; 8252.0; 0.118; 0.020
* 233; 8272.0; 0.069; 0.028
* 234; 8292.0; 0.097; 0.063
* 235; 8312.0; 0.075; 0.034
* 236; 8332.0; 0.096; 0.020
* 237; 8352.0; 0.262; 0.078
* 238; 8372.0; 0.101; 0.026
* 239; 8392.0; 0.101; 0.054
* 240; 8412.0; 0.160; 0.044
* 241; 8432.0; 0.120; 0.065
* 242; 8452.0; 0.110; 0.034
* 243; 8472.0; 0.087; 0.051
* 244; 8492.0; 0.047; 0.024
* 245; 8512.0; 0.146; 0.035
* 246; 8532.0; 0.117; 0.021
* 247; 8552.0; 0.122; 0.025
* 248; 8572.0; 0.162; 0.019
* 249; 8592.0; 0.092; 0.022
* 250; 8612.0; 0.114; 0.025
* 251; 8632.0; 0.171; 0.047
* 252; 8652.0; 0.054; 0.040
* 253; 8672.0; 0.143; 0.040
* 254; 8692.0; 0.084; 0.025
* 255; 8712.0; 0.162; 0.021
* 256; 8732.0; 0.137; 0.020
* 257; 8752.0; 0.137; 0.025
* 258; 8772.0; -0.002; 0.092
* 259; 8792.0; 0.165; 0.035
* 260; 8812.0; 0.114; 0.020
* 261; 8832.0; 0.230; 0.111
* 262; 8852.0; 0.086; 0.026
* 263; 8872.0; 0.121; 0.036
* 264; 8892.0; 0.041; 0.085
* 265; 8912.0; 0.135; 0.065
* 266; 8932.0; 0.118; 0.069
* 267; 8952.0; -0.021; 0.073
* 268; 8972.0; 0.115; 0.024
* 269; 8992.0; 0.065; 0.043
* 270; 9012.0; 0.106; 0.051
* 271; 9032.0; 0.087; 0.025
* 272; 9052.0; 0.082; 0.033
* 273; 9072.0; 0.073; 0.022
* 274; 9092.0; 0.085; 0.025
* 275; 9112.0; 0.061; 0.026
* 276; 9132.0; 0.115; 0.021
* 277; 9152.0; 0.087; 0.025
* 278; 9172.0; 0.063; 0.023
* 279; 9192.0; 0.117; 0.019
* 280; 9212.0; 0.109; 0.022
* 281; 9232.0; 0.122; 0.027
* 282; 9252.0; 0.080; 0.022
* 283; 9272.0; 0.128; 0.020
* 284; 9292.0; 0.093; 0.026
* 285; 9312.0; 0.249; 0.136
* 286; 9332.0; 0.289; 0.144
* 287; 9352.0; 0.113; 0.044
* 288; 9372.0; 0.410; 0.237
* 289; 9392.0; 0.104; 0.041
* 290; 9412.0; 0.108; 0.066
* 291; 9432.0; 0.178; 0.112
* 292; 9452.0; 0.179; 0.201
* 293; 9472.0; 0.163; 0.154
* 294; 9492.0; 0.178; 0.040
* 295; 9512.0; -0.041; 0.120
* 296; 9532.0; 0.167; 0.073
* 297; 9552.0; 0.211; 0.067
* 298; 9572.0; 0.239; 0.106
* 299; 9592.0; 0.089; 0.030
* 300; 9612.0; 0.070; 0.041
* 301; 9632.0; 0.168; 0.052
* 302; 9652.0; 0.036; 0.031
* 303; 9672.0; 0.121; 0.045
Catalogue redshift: 0.27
